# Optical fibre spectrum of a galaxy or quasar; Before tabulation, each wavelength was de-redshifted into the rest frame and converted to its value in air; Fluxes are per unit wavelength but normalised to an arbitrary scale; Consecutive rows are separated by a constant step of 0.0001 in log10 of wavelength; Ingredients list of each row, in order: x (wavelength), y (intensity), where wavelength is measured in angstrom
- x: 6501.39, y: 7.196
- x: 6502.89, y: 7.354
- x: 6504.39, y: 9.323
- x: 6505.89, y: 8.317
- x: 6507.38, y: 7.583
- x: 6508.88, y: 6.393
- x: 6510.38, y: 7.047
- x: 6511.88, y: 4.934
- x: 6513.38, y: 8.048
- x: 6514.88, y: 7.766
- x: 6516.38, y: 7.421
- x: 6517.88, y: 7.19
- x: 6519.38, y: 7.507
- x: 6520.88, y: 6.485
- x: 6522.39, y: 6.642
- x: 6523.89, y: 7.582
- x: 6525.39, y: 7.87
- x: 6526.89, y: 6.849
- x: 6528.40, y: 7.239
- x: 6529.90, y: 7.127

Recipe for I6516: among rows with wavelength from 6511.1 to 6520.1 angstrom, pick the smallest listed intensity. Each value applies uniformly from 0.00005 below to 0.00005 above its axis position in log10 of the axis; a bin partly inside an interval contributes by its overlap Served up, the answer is 4.934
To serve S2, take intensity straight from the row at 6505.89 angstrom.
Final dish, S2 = 8.317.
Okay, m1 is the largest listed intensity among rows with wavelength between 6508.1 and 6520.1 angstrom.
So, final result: 8.048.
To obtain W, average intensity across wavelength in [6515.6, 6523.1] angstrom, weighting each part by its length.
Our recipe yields 7.05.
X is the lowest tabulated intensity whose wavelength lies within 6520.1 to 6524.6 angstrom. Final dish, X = 6.485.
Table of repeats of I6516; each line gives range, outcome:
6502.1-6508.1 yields 7.354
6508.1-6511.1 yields 6.393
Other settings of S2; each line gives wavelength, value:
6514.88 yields 7.766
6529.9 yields 7.127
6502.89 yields 7.354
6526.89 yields 6.849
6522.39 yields 6.642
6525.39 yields 7.87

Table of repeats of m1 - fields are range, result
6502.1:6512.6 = 9.323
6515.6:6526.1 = 7.87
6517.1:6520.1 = 7.507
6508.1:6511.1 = 7.047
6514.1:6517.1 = 7.766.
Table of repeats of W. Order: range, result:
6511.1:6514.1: 6.48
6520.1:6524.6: 6.89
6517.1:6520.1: 7.35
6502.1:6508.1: 8.14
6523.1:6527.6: 7.44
